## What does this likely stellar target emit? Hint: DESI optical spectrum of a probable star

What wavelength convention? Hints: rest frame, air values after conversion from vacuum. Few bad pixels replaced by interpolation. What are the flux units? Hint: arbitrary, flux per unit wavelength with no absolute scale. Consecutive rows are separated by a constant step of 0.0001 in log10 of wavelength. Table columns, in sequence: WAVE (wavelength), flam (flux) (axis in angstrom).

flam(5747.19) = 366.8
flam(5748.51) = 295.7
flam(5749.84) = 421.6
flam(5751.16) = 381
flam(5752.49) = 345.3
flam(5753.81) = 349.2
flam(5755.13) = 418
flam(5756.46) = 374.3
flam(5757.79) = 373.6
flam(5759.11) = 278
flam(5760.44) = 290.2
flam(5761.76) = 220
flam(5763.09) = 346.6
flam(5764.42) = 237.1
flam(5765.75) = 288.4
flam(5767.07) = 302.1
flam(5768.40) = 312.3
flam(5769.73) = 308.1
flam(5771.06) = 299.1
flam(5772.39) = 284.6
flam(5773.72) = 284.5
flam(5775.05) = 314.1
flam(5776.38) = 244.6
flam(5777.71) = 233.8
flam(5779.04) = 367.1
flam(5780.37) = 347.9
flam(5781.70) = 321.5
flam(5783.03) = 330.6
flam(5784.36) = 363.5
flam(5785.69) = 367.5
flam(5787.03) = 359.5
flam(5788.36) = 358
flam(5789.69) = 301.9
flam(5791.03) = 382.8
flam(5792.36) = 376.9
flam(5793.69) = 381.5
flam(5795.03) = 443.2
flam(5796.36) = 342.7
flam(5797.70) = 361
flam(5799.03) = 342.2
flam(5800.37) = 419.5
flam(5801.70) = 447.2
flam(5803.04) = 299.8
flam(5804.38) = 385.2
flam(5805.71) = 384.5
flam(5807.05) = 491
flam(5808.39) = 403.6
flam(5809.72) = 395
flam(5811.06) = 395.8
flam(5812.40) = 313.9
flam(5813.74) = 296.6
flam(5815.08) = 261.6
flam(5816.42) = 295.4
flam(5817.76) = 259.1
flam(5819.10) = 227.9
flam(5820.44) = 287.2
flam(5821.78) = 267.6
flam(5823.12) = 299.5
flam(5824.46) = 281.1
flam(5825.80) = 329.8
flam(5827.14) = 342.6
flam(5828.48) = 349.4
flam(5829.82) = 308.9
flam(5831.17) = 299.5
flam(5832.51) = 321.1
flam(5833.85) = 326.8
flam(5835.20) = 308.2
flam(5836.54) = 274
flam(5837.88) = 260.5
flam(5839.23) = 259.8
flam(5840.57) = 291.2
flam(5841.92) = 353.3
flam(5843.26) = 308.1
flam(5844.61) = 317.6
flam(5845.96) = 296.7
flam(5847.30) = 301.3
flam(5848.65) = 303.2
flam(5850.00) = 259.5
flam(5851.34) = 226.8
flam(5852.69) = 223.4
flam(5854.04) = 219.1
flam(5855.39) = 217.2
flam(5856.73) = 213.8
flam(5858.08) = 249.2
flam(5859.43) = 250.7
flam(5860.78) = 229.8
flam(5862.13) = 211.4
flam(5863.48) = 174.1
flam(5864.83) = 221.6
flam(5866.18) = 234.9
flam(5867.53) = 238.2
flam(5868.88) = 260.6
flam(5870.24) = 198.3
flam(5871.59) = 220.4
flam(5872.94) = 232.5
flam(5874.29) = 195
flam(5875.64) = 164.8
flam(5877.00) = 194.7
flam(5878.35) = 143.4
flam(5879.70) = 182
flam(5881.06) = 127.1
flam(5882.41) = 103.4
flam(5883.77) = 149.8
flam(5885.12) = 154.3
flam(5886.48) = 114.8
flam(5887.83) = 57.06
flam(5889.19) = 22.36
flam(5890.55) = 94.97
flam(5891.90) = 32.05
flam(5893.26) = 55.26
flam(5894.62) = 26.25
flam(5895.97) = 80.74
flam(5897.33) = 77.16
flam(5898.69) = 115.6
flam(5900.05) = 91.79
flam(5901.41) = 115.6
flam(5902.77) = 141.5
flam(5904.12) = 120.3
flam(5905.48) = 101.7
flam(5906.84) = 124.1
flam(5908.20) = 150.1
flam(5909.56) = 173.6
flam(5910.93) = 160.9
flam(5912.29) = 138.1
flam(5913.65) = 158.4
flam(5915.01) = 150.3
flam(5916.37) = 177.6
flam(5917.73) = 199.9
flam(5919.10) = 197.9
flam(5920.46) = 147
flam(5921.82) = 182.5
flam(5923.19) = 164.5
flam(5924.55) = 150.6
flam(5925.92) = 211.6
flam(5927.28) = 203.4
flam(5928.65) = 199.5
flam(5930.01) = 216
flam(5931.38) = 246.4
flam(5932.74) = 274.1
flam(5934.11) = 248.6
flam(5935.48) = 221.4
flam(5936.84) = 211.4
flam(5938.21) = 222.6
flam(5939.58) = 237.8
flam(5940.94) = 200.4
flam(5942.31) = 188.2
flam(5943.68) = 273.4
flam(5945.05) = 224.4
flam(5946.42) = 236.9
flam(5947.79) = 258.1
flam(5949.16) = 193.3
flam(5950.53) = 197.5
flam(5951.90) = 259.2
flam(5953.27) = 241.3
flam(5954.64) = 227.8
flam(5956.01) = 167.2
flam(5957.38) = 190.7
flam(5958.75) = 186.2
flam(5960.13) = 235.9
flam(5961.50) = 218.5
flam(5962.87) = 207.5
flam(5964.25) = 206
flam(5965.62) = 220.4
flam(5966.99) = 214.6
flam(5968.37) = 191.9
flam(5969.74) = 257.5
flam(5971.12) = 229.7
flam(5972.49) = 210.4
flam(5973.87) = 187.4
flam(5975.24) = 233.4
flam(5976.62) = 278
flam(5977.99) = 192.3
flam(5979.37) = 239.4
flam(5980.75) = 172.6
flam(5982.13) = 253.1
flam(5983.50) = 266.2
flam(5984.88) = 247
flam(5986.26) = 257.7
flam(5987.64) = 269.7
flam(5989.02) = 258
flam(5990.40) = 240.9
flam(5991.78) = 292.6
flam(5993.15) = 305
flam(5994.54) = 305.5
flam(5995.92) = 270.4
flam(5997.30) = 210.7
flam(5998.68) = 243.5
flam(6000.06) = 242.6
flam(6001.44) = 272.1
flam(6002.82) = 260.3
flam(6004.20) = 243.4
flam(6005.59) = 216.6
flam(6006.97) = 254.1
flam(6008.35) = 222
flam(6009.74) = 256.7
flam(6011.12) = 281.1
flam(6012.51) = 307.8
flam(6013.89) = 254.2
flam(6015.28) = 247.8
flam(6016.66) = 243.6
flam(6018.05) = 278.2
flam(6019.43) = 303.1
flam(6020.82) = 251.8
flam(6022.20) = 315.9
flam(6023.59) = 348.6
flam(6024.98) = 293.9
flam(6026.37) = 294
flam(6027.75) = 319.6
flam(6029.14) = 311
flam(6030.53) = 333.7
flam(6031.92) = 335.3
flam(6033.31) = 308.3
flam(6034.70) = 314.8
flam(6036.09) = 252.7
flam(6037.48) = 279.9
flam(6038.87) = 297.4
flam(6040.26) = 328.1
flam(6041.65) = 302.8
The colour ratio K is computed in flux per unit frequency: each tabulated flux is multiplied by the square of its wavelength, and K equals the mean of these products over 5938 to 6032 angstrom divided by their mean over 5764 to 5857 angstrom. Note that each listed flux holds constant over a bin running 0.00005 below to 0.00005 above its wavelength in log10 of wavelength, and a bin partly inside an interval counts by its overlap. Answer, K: 0.83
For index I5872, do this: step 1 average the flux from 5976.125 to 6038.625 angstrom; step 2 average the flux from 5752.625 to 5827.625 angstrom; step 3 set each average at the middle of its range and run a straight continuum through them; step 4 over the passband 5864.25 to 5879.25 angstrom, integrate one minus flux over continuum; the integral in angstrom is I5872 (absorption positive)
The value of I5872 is 4.85 angstrom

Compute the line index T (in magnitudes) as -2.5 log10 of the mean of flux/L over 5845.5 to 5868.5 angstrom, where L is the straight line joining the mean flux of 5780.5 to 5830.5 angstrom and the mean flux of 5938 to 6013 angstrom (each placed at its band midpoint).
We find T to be 0.29 mag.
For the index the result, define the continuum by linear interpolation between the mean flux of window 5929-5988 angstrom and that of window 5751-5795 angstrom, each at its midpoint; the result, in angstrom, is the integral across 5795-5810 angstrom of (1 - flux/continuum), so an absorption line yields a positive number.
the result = -3.88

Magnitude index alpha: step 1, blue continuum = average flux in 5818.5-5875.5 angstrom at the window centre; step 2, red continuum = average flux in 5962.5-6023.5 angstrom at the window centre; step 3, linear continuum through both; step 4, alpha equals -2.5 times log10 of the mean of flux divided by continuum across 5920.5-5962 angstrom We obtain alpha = 0.18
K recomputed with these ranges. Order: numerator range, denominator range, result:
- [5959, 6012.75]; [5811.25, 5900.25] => 1.14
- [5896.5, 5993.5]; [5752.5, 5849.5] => 0.66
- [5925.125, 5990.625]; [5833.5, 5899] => 1.17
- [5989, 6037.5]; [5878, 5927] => 2.24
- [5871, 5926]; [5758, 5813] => 0.41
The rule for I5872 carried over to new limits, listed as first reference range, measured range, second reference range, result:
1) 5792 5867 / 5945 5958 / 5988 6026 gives 2.79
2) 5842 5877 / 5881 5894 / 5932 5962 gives 8.07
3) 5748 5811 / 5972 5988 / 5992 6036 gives 3.04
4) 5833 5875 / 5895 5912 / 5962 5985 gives 8.55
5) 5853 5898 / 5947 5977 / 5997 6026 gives 1.25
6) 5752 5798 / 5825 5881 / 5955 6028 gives 8.50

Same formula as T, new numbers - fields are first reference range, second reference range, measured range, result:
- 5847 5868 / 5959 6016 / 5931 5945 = 0.037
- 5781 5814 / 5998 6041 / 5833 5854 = 0.230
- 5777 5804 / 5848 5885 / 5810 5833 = -0.028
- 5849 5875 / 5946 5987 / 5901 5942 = 0.224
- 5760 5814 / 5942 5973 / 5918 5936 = 0.176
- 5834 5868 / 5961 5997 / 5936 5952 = 0.095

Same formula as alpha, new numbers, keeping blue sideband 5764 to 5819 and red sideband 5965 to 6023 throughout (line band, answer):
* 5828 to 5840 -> 0.070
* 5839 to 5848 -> 0.034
